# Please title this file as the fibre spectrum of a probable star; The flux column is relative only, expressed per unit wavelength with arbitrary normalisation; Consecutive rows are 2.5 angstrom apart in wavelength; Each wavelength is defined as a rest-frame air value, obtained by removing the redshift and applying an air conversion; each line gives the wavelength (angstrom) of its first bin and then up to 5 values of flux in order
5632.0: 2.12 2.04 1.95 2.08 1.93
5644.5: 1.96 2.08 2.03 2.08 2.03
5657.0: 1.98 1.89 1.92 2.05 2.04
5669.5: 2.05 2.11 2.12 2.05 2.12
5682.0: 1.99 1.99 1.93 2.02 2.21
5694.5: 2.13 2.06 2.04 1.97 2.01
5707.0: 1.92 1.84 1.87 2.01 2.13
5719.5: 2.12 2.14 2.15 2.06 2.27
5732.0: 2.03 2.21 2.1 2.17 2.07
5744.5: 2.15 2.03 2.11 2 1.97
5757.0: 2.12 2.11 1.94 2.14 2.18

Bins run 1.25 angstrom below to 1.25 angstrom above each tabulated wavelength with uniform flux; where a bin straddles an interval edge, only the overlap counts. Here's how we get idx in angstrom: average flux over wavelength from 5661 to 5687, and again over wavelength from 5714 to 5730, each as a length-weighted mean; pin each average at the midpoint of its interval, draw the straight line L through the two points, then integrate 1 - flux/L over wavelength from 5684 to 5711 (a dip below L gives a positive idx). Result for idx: 0.9 angstrom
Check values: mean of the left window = 2.04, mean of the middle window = 2.01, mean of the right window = 2.12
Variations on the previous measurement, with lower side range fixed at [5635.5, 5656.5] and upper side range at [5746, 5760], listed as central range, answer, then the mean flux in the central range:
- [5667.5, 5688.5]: -0.17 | 2.04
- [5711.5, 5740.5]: -0.93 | 2.11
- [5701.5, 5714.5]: 0.71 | 1.93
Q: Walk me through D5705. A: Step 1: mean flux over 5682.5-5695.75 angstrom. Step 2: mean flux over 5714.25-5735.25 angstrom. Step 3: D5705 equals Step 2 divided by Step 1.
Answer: 1.0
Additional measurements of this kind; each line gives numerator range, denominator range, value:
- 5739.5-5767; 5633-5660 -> 1.03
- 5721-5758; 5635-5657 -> 1.04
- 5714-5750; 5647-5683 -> 1.04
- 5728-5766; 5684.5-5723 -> 1.03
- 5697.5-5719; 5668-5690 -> 0.97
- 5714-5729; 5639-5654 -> 1.04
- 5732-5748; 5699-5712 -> 1.09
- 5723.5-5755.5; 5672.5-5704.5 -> 1.02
